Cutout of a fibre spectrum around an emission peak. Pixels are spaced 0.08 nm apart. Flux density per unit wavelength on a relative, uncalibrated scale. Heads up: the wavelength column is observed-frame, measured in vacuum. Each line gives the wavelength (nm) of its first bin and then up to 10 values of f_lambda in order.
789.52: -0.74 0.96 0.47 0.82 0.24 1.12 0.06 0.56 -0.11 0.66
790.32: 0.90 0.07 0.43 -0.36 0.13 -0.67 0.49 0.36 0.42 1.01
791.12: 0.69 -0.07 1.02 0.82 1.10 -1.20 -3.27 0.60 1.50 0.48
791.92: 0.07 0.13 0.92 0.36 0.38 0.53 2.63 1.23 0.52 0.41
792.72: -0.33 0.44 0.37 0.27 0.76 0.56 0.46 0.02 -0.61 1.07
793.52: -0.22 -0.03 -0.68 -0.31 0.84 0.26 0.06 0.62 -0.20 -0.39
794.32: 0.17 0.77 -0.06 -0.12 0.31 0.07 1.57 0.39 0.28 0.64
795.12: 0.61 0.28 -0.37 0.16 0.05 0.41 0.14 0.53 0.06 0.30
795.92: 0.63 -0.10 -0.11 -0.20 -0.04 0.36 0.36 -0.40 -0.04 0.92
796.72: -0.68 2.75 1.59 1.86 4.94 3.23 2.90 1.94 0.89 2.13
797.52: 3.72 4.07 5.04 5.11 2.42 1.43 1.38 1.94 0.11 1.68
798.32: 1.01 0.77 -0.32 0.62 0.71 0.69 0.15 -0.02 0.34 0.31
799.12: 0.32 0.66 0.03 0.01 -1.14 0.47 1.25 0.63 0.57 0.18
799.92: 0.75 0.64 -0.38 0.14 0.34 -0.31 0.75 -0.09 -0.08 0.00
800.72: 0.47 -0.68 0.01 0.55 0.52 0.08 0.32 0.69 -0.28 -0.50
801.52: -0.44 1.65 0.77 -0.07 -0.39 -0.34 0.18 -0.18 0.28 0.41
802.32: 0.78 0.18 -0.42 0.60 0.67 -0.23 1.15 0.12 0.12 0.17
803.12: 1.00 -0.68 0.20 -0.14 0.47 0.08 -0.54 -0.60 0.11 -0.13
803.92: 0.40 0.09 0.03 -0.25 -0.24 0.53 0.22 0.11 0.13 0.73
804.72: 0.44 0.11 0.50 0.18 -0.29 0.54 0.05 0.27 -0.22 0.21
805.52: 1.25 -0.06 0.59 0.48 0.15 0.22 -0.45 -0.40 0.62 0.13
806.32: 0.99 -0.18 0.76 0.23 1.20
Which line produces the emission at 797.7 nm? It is [O II]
